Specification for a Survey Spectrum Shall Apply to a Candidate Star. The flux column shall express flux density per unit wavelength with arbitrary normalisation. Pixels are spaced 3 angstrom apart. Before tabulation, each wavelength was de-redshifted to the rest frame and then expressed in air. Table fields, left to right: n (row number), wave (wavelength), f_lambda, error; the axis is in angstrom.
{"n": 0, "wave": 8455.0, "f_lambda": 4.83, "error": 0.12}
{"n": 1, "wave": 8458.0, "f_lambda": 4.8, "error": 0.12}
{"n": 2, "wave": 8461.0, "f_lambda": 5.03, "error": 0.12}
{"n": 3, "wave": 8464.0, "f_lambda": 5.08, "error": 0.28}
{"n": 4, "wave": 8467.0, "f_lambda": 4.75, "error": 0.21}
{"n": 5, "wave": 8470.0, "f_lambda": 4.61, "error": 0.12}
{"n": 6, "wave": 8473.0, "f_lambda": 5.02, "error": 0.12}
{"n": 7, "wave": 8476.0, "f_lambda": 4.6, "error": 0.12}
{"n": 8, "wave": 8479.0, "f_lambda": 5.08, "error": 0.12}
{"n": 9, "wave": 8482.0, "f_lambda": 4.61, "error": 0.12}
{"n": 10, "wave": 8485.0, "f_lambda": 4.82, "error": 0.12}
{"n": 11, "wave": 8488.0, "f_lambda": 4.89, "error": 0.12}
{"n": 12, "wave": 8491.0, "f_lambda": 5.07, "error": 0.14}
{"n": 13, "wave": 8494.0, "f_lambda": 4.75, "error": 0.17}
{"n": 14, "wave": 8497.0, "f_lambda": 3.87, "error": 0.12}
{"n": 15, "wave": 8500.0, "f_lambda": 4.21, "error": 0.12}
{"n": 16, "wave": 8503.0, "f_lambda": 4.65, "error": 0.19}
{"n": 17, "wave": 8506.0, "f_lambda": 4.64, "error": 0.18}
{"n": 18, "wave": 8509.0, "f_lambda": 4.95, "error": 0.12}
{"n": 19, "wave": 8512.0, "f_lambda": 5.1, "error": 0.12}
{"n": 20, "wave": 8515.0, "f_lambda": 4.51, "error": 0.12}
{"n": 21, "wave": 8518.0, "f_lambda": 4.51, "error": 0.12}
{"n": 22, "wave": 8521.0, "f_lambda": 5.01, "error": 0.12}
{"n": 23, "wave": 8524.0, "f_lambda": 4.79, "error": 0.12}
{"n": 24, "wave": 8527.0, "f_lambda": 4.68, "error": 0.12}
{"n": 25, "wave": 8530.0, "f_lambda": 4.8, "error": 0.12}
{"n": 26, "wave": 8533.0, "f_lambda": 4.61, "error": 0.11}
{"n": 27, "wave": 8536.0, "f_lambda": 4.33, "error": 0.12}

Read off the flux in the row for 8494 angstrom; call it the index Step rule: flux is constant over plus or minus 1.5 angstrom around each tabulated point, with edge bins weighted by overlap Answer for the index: 4.75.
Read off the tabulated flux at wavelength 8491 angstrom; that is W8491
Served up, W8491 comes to 5.07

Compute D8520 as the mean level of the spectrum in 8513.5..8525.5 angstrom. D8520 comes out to 4.7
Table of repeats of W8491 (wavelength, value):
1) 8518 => 4.51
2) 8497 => 3.87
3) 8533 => 4.61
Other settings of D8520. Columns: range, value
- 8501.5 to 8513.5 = 4.83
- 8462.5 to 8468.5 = 4.92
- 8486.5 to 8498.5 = 4.64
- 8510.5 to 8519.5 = 4.71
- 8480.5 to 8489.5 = 4.77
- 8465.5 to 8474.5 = 4.79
